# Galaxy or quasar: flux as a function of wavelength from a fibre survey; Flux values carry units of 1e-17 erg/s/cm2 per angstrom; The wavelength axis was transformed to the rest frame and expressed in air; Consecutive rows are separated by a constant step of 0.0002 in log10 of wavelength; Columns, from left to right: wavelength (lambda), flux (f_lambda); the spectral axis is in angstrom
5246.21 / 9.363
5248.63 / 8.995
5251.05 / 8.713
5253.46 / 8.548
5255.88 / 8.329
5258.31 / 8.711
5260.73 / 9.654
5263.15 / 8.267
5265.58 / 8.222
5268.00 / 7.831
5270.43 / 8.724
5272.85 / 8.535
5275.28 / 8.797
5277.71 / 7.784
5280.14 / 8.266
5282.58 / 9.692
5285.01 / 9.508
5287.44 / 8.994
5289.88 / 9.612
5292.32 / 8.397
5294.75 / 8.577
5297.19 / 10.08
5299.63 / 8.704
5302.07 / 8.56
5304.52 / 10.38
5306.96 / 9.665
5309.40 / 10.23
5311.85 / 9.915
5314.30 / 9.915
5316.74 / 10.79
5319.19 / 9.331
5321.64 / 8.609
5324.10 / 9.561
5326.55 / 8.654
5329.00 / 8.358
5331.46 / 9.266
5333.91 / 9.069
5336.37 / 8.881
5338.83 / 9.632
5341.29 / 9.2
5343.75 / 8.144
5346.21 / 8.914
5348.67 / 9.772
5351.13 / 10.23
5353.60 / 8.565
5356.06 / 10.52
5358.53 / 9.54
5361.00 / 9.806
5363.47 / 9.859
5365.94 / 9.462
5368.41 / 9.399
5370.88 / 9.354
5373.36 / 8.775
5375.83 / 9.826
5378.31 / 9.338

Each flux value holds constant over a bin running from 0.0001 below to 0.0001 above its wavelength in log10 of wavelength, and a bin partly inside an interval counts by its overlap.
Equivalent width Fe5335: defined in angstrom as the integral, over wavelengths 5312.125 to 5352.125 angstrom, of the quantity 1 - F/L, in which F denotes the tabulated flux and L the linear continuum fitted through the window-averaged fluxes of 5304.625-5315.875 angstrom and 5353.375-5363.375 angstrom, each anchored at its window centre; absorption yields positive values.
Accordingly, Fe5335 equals 2.46 angstrom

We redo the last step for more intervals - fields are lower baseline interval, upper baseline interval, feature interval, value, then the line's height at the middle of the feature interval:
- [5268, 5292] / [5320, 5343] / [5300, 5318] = -1.9 angstrom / 8.92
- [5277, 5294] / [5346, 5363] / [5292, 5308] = -0.3 angstrom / 9.08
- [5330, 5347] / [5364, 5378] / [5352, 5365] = -0.6 angstrom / 9.24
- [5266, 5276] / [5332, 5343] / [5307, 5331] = -1.4 angstrom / 8.96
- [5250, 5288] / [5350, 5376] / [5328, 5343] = 0.4 angstrom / 9.3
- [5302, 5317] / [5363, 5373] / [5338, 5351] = 0.6 angstrom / 9.65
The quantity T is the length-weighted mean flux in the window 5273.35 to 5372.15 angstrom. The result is 9.29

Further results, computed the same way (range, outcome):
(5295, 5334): 9.43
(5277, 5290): 8.97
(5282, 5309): 9.31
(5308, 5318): 10.2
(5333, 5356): 9.23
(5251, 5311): 8.92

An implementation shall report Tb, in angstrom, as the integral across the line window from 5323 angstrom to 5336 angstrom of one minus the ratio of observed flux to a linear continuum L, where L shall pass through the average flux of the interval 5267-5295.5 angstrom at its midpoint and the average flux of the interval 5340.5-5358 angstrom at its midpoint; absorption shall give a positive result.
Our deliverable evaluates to 0.3 angstrom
